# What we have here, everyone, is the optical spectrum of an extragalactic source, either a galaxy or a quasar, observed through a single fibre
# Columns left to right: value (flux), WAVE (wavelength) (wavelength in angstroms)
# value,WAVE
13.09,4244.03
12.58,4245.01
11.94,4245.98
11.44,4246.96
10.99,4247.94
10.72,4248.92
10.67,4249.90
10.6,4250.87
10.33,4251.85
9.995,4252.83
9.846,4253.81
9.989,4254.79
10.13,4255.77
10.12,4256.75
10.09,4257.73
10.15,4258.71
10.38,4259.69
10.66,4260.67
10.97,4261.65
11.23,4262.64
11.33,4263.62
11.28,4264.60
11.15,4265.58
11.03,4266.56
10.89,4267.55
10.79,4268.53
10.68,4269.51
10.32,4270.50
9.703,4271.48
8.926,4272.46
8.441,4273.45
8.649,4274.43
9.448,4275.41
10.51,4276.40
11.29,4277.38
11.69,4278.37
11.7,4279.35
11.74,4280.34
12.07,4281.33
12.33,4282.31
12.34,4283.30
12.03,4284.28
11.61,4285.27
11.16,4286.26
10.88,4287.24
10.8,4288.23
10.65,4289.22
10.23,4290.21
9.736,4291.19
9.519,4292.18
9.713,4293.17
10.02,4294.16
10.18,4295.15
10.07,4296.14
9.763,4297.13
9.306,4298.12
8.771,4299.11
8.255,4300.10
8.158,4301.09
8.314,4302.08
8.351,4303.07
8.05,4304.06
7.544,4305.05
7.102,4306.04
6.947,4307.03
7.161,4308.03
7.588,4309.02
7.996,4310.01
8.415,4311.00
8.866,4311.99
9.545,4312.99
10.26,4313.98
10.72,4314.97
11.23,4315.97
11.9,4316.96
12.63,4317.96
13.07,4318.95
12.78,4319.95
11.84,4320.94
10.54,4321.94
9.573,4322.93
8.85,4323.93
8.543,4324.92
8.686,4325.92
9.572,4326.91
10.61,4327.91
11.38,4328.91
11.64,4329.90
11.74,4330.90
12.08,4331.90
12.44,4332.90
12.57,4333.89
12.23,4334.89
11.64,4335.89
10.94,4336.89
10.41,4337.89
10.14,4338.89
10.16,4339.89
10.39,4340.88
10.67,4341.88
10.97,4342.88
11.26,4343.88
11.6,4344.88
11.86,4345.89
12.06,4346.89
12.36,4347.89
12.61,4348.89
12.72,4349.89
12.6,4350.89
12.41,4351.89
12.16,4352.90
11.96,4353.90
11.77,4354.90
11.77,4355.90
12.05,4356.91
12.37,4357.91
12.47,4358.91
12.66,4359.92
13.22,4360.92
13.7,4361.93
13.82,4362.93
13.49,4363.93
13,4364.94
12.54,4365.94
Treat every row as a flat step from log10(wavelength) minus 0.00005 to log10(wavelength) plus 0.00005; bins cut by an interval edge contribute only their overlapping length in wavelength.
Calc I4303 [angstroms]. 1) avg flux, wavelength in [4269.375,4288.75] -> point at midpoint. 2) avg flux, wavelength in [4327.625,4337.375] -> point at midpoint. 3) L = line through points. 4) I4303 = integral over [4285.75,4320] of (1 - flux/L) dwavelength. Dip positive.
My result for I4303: 5.1 angstroms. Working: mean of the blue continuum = 10.8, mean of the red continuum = 11.8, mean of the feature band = 9.55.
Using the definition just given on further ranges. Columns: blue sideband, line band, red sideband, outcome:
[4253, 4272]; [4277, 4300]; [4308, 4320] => -0.8 angstroms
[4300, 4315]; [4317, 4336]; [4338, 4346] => -3.0 angstroms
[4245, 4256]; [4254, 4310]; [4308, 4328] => 2.2 angstroms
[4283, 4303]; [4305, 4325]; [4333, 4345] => 1.5 angstroms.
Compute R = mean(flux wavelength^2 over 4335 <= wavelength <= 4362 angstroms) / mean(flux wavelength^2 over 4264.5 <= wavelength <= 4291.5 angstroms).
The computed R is 1.13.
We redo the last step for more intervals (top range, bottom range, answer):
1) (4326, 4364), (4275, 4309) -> 1.22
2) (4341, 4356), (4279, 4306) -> 1.21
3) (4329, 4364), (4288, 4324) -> 1.27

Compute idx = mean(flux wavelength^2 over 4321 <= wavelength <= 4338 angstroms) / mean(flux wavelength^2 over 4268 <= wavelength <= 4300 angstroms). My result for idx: 1.1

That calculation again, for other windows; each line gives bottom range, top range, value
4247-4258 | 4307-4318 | 0.93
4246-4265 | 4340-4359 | 1.17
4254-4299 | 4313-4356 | 1.10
